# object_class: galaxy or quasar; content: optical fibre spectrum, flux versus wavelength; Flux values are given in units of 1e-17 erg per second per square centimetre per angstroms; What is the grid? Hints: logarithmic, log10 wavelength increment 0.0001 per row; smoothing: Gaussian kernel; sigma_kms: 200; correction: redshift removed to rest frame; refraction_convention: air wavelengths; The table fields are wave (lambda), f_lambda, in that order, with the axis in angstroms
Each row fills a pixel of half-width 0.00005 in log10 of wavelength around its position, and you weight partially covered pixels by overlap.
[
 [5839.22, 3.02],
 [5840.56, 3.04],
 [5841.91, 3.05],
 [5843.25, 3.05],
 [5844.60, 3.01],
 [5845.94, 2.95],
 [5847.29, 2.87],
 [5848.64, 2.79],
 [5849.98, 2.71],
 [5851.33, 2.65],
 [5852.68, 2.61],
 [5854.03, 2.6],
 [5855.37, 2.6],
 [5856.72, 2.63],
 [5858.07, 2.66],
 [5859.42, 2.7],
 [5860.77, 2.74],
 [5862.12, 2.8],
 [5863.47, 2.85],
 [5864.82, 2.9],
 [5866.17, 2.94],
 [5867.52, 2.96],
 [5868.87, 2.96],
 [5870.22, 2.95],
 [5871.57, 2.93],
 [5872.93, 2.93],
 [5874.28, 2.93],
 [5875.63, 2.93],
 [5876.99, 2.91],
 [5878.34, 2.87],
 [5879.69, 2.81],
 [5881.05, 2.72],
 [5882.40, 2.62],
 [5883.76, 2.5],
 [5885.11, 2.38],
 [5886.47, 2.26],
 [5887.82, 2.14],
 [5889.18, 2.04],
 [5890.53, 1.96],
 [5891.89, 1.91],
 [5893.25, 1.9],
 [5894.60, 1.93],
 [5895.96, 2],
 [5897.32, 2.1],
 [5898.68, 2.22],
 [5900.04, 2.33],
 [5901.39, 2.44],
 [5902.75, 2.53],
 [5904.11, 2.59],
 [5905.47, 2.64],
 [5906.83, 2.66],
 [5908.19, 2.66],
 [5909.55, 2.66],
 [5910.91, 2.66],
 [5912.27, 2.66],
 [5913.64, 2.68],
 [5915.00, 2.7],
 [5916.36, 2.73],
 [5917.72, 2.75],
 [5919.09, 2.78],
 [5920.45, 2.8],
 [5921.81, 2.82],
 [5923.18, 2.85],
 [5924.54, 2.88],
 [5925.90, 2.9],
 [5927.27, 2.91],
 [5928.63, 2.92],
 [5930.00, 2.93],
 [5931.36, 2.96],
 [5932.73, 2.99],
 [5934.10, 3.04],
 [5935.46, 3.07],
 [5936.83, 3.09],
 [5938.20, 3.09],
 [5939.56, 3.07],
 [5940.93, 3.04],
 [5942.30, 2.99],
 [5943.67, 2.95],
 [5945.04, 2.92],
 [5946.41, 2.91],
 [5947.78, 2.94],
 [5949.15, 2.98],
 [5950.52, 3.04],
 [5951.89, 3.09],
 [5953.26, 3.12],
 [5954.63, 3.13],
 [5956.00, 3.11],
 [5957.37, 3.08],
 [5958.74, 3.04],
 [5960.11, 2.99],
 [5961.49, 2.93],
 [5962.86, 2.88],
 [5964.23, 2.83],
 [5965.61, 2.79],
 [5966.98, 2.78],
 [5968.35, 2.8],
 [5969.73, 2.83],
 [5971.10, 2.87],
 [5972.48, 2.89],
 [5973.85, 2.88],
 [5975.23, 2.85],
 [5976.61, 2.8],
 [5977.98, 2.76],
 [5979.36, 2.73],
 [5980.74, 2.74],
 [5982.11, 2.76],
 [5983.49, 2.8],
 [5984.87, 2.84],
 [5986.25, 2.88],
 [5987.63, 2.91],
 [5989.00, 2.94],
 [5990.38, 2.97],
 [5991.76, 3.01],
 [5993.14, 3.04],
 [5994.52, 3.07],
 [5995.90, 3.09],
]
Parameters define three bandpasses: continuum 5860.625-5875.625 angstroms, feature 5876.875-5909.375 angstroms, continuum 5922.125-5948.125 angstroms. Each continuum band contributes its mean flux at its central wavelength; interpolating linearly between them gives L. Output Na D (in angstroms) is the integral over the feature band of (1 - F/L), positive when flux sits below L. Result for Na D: 6.2 angstroms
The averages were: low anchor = 2.91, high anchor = 2.97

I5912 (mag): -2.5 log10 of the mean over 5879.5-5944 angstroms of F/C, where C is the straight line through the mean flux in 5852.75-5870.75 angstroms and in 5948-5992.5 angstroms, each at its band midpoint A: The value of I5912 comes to 0.09 mag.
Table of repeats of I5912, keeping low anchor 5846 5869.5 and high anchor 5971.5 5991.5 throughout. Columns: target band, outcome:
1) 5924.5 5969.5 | -0.06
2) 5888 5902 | 0.32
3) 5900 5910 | 0.09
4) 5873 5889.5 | 0.07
